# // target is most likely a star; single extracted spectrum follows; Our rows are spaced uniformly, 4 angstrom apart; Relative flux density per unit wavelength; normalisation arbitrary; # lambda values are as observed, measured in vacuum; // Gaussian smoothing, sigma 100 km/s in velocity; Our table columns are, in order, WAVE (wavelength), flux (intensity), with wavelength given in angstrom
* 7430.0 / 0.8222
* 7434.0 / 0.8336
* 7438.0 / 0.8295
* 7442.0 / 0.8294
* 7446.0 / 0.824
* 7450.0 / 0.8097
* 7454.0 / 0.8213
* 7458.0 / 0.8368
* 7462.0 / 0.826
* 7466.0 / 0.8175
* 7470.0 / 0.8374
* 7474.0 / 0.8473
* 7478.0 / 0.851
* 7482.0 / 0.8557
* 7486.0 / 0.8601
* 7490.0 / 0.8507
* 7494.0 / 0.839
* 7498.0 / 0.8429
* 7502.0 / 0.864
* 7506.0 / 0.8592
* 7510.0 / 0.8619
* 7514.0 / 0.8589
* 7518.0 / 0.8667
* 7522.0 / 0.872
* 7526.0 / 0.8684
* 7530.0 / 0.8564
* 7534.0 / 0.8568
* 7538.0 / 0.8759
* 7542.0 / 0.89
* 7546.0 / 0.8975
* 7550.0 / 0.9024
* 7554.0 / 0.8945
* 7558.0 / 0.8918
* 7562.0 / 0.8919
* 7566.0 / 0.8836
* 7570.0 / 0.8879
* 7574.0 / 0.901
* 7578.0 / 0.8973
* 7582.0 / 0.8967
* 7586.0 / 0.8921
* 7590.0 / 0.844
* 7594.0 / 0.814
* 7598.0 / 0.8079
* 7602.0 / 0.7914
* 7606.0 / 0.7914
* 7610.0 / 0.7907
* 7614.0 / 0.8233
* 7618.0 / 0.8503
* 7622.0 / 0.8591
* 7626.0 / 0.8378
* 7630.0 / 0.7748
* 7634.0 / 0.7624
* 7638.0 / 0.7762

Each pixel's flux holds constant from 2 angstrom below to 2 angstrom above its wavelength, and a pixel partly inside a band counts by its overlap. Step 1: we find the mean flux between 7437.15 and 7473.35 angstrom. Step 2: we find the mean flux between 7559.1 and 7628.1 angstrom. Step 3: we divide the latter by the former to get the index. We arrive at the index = 1.03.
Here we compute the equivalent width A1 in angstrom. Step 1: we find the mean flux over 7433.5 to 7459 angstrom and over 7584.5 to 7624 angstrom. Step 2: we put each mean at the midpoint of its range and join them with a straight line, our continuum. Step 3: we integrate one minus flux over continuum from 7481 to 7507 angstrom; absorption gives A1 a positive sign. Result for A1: -0.9 angstrom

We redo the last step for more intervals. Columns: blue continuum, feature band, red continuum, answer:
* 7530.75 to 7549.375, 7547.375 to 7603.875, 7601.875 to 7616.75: -2.1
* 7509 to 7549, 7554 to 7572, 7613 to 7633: -0.7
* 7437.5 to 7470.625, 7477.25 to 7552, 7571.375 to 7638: -3.3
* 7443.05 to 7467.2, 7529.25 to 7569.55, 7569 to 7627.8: -2.3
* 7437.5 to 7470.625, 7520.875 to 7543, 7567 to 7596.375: -0.3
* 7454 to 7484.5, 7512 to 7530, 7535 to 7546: 0.1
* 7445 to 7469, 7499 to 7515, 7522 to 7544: -0.1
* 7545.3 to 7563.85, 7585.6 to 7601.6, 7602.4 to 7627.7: 0.4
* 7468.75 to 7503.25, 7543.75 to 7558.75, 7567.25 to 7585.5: -0.2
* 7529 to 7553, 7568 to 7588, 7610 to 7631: -0.9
